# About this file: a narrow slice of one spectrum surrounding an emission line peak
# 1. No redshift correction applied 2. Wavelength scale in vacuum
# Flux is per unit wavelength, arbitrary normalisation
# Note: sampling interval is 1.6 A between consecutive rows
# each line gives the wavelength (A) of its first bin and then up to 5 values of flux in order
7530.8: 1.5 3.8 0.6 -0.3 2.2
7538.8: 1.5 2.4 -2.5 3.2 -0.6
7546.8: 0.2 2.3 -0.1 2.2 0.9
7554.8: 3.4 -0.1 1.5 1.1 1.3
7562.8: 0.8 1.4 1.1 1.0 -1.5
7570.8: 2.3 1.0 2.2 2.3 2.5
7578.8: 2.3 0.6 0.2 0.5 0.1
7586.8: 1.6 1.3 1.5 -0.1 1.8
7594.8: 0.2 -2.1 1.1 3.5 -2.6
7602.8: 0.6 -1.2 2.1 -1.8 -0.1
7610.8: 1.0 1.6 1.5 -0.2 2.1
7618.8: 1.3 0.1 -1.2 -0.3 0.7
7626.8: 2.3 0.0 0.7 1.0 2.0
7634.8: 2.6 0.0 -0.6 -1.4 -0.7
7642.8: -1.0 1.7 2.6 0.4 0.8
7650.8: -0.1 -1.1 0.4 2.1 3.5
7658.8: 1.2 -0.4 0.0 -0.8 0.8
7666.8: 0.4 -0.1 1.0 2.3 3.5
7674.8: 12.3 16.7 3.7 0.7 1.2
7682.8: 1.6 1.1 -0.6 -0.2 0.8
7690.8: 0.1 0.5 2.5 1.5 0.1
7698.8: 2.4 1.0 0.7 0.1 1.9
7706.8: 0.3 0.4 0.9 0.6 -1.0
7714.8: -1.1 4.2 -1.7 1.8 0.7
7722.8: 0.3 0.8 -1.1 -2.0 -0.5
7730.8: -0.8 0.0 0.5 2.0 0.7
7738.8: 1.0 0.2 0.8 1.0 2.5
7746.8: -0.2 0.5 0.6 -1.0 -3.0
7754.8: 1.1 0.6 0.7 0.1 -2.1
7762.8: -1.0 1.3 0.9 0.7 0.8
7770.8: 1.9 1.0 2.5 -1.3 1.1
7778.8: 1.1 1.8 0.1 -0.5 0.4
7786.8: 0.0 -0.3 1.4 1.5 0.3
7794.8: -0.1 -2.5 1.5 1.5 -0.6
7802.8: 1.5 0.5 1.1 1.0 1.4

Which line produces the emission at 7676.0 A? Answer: H-alpha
